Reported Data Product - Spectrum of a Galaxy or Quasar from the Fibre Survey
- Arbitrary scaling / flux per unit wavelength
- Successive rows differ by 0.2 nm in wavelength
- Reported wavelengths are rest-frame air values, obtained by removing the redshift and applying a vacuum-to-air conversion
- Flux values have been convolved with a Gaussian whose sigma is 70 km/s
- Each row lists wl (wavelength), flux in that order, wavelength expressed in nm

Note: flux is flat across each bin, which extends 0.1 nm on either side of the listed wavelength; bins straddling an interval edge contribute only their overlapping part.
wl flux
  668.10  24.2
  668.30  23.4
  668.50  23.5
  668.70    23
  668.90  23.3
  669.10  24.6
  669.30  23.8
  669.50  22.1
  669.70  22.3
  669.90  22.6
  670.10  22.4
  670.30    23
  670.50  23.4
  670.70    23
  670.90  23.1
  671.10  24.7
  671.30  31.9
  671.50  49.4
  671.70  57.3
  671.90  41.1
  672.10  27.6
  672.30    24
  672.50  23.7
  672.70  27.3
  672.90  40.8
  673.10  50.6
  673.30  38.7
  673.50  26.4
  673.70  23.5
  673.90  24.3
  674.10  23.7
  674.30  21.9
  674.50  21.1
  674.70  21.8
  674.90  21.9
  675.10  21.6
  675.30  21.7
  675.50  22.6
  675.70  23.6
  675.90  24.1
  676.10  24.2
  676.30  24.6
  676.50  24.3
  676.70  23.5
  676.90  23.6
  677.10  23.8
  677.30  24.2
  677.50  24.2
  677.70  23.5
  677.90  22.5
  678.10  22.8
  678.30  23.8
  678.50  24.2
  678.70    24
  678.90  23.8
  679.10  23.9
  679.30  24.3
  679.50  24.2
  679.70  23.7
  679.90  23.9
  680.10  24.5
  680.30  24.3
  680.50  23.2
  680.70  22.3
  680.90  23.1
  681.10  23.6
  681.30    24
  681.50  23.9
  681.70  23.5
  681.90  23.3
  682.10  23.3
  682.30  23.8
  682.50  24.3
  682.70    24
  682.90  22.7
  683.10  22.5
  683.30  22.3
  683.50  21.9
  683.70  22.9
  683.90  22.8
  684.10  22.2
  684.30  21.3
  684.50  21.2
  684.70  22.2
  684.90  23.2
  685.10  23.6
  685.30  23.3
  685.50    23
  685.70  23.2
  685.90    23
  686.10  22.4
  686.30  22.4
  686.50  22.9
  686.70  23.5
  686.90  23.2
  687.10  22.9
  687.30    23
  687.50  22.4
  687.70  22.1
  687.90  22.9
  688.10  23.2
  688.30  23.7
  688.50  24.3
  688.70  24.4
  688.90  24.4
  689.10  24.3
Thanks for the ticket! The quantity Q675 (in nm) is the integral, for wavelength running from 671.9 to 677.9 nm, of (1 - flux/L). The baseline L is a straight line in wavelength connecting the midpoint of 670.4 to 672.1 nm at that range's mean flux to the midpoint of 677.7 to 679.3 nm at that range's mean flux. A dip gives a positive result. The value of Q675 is 0.58 nm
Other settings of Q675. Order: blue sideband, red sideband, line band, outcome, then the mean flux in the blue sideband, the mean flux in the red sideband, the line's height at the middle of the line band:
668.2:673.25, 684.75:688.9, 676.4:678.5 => 0.229 nm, 29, 23.1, 26.5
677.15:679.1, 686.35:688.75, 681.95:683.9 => 0.029 nm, 23.7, 23.2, 23.4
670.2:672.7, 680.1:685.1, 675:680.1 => 0.555 nm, 30.9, 23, 26.6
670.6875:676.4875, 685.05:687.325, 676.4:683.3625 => 0.589 nm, 28.6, 23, 25.8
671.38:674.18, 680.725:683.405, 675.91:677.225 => 0.256 nm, 34.2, 23.4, 29.8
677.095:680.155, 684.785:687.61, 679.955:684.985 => 0.074 nm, 23.8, 23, 23.4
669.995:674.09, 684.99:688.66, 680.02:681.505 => 0.157 nm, 31.1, 23.1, 26.4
